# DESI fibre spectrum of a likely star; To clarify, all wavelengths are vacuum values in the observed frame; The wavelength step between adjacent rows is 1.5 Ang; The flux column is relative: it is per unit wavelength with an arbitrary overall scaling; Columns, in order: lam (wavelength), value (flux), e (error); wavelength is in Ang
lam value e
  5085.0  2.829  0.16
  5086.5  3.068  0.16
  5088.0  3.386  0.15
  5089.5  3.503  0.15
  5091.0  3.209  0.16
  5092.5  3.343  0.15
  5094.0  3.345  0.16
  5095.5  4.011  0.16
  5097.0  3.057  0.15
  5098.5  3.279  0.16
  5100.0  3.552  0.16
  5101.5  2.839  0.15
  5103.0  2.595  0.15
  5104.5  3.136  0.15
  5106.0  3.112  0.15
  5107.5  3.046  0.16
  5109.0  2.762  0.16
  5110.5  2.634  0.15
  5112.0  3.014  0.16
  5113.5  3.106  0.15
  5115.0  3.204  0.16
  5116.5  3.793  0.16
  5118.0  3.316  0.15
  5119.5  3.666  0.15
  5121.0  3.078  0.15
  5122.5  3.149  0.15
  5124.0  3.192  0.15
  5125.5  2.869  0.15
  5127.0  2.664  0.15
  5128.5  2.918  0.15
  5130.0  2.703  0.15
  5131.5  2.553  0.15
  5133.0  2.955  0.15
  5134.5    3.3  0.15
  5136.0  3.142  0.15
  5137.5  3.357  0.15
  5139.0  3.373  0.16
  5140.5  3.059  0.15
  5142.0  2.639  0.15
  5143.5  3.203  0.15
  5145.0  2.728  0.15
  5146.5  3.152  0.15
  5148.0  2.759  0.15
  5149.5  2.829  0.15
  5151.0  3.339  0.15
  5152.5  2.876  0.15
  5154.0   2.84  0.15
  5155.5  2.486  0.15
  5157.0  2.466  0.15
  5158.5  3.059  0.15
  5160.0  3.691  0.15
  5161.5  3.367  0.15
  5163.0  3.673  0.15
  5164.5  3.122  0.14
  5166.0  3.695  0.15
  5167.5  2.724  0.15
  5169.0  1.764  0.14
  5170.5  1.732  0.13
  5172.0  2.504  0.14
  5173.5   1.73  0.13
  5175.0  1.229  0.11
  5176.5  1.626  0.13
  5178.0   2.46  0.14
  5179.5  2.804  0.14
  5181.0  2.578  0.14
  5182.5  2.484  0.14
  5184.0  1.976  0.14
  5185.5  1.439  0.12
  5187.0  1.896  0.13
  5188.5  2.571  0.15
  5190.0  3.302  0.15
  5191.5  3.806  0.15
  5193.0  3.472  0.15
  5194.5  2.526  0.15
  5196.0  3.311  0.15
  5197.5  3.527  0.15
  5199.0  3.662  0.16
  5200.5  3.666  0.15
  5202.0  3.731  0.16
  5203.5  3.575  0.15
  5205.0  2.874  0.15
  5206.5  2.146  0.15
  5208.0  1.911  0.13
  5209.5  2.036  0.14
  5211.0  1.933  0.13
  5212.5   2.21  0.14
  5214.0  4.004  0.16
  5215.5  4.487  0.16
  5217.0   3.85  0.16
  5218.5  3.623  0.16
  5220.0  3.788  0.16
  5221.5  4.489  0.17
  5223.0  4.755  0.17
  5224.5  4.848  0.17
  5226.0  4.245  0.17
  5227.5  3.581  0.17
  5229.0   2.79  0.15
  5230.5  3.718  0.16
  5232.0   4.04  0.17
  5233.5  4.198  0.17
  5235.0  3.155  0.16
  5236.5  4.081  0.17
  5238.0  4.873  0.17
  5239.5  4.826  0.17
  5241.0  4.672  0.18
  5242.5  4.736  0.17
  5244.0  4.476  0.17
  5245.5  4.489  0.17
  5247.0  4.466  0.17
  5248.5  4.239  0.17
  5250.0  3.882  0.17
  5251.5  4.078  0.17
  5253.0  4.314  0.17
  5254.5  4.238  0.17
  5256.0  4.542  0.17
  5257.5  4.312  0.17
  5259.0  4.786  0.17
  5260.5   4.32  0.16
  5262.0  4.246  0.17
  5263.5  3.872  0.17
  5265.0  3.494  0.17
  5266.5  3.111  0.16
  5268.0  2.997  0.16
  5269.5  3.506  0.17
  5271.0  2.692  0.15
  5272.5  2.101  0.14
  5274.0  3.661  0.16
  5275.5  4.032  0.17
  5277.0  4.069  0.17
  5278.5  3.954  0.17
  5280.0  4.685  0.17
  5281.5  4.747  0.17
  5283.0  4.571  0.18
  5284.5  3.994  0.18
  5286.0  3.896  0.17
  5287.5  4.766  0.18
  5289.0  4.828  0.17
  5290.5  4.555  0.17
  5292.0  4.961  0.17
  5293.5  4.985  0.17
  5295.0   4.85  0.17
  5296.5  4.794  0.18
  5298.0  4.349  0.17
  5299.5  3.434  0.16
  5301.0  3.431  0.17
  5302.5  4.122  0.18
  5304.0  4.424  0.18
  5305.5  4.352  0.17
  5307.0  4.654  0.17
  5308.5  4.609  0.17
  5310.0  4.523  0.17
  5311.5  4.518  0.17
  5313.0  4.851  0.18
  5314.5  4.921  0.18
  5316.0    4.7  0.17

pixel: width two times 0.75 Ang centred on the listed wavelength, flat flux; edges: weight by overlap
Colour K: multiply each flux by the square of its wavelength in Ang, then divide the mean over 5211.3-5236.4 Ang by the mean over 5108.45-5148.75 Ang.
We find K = 1.30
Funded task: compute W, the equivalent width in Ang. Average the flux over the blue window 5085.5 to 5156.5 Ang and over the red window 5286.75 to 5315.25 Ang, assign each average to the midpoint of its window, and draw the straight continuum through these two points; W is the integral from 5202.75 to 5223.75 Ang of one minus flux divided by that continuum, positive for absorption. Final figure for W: 3.1 Ang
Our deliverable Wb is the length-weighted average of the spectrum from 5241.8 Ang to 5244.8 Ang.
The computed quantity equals 4.6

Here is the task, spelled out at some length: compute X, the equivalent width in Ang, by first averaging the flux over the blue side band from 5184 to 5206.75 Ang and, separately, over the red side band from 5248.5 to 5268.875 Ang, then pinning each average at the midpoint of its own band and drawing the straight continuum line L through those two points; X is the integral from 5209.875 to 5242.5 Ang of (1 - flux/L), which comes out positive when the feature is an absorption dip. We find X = -3.7 Ang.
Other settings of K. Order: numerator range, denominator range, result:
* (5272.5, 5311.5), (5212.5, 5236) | 1.13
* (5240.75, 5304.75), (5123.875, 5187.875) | 1.60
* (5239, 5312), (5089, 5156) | 1.45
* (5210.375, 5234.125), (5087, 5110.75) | 1.25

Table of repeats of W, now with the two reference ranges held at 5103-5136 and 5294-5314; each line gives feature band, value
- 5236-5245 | -1.6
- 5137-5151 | 0.9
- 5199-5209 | 1.8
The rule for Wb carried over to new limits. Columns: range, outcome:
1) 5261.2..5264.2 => 4.07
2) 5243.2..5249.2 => 4.42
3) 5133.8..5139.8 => 3.29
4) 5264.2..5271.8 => 3.16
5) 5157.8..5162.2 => 3.38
